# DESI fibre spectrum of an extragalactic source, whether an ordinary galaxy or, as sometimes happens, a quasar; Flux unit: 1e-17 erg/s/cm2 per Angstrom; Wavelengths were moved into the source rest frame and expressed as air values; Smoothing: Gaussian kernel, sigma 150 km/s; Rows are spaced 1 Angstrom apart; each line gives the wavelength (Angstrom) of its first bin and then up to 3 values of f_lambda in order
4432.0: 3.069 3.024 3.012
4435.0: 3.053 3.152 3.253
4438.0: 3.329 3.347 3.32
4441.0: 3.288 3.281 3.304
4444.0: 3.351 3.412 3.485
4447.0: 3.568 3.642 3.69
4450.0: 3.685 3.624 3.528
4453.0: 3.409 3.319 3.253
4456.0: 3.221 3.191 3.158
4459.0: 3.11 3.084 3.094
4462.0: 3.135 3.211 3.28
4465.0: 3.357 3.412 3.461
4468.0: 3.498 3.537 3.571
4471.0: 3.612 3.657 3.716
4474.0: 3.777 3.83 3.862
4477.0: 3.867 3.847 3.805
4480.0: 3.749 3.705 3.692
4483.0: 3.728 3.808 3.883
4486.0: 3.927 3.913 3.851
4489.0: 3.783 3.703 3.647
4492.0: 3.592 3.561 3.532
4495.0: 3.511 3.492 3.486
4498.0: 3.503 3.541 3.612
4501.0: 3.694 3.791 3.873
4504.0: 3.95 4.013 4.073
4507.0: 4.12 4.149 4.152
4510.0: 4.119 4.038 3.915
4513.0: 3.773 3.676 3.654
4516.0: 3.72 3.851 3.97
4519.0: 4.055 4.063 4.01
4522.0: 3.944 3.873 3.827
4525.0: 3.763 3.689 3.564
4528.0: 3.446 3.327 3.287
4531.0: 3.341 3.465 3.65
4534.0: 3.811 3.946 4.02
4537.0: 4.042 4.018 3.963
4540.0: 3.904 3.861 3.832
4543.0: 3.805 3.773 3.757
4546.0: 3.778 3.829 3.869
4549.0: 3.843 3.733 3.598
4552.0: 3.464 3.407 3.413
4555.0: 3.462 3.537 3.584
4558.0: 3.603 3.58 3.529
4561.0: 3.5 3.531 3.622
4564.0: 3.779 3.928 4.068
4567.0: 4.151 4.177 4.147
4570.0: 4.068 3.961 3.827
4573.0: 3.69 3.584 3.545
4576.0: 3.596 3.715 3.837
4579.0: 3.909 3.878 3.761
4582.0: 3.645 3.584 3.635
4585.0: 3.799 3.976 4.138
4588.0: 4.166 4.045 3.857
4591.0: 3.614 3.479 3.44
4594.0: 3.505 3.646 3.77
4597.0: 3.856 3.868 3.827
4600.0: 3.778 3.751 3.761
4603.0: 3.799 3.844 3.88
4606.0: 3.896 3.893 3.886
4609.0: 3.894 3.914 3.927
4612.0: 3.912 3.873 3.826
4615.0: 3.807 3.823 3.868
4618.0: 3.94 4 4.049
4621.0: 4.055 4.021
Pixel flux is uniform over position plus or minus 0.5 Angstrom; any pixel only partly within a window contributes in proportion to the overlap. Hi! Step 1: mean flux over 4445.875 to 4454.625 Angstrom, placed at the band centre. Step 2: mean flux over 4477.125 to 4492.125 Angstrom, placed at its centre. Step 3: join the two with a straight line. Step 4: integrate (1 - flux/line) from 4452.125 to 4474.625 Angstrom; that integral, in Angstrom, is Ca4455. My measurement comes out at 1.7 Angstrom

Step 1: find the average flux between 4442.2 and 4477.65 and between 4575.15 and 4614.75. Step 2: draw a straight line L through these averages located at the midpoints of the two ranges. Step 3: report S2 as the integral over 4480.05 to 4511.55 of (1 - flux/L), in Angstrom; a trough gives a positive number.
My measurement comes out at -2.1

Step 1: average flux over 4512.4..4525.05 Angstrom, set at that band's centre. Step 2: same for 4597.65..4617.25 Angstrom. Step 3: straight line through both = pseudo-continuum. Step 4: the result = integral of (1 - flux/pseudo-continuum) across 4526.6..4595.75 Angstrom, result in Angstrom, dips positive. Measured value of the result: 2.2 Angstrom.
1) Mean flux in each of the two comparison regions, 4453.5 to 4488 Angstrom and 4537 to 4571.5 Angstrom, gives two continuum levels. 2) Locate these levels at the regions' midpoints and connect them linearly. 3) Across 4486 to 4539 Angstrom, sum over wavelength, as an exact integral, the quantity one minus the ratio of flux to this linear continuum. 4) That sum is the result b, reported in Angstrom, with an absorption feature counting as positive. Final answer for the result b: -1.8 Angstrom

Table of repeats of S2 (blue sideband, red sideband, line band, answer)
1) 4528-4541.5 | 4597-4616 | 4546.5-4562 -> 0.7 Angstrom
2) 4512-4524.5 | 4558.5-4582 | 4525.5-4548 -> 0.6 Angstrom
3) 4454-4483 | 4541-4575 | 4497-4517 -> -1.4 Angstrom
